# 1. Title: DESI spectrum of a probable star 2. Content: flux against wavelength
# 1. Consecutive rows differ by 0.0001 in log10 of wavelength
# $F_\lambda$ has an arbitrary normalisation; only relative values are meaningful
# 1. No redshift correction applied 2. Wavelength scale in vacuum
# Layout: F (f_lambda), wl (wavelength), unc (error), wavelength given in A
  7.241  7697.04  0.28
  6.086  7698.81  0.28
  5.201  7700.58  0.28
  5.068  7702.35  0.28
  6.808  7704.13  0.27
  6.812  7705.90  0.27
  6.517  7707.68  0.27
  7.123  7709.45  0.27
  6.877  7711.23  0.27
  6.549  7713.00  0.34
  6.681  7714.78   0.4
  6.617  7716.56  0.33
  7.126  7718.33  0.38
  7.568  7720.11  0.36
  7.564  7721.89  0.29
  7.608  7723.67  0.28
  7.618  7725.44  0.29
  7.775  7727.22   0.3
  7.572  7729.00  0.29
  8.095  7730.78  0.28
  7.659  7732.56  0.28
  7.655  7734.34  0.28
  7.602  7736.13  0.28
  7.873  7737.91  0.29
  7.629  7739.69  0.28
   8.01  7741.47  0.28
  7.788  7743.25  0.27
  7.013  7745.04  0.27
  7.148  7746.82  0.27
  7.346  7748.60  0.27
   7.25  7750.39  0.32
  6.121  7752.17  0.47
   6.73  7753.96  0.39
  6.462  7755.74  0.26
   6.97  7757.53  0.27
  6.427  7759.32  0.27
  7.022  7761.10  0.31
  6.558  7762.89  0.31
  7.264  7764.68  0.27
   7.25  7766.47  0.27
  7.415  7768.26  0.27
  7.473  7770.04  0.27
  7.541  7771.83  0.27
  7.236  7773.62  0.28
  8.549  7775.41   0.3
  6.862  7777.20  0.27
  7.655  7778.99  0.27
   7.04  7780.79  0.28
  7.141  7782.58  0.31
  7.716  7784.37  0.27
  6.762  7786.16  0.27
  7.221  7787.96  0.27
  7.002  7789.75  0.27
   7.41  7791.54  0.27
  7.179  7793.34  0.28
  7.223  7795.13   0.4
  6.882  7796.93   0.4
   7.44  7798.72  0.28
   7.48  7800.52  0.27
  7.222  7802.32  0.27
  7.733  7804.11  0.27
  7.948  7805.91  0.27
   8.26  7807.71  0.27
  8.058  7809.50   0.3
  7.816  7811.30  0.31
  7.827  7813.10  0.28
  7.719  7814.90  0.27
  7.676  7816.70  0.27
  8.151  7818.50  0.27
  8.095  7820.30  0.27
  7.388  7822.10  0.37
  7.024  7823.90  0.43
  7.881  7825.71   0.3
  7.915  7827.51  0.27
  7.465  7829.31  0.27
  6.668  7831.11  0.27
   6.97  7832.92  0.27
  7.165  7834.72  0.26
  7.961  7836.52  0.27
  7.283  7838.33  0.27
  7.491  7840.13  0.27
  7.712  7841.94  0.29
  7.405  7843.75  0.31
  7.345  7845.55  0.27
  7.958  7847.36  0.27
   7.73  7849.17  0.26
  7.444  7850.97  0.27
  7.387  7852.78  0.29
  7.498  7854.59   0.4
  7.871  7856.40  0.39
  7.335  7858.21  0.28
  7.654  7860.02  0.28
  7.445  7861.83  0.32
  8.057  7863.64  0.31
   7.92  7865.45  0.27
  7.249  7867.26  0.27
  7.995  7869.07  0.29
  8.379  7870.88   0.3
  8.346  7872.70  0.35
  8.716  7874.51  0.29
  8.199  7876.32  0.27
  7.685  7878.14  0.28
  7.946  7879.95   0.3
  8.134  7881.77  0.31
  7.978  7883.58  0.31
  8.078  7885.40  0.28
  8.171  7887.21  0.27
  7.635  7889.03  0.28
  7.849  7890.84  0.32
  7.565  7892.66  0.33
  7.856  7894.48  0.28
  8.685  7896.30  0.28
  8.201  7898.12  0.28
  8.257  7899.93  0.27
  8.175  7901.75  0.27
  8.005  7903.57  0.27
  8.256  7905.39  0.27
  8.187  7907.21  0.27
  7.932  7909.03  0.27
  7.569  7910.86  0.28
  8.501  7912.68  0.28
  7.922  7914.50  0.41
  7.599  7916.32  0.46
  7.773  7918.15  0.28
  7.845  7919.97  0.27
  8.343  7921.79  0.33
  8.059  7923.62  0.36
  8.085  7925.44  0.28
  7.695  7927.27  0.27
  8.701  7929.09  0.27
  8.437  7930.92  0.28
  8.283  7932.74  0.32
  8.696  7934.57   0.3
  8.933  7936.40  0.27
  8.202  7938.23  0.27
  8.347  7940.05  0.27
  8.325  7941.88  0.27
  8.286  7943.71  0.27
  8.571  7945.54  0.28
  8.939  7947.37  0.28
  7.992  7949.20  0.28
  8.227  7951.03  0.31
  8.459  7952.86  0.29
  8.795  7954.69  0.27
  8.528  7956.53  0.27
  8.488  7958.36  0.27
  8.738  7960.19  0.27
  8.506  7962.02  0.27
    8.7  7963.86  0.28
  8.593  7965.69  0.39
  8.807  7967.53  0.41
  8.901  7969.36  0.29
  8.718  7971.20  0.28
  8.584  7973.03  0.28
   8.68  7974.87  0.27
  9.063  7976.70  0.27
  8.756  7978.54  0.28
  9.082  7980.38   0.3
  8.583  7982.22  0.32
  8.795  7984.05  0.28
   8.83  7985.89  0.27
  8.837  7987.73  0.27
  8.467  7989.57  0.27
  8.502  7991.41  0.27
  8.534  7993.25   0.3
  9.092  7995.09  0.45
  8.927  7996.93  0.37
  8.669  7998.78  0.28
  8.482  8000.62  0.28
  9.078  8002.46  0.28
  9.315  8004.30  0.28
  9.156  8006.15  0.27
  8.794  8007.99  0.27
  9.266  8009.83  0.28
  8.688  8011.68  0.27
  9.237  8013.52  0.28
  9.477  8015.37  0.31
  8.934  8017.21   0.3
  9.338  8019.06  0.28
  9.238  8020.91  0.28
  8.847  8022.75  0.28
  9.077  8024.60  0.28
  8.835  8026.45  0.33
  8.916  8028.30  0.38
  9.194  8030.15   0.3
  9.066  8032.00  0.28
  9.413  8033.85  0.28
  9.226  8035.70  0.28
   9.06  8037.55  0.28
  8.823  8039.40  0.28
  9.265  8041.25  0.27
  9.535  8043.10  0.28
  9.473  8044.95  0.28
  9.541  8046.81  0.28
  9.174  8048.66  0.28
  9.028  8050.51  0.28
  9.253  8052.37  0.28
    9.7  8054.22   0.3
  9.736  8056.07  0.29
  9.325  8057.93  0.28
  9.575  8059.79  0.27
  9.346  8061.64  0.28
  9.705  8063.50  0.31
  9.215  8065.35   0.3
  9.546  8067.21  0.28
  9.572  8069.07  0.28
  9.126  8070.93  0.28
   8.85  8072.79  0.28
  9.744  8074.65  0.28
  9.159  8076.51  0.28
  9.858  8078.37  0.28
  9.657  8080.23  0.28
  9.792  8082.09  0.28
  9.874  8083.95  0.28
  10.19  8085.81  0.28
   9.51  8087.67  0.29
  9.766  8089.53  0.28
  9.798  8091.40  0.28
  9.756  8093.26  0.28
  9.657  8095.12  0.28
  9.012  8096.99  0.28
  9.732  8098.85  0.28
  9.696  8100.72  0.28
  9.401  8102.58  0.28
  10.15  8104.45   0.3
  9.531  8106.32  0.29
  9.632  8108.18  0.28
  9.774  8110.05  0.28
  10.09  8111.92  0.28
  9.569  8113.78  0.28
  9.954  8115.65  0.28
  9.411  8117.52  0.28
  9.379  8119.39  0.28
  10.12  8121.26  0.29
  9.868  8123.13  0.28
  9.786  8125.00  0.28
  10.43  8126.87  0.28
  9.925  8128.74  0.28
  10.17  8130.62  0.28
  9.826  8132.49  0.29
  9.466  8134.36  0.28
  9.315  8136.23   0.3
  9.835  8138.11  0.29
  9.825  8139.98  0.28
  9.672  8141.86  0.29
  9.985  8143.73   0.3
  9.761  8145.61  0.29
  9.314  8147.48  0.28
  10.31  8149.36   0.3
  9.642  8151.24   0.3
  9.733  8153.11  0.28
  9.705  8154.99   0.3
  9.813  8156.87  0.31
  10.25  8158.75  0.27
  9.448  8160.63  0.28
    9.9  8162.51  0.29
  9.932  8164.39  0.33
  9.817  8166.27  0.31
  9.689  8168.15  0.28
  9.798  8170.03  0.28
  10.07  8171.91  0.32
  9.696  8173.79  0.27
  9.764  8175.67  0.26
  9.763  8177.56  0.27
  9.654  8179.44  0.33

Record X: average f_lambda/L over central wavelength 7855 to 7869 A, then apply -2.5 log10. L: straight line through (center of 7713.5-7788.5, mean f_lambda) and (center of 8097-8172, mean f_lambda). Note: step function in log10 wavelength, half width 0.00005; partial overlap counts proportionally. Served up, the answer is 0.05 mag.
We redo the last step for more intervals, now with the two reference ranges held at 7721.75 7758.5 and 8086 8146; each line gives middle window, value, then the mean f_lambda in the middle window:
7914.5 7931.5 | 0.065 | 8.04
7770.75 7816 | 0.036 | 7.48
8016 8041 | 0.014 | 9.08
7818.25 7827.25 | 0.032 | 7.69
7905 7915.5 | 0.055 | 8.05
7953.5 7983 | 0.013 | 8.72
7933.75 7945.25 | 0.022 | 8.47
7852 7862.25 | 0.083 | 7.53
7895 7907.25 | 0.021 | 8.25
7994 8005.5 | 0.012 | 8.92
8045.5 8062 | -0.006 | 9.41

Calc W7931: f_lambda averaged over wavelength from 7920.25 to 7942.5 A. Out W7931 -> 8.33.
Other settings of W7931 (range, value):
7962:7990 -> 8.76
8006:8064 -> 9.22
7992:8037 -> 9.03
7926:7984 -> 8.57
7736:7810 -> 7.3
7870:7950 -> 8.17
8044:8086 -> 9.49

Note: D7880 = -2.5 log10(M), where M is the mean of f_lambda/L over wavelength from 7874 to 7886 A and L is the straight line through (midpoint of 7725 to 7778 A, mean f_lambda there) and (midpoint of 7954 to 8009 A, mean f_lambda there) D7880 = 0.01 mag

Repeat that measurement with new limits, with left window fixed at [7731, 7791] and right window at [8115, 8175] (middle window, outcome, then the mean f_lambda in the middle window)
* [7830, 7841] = 0.07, 7.26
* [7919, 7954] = 0.01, 8.34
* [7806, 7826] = -0.03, 7.81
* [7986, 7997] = 0.01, 8.72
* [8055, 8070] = -0.03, 9.5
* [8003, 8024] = -0.02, 9.12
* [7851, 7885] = 0.01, 7.87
